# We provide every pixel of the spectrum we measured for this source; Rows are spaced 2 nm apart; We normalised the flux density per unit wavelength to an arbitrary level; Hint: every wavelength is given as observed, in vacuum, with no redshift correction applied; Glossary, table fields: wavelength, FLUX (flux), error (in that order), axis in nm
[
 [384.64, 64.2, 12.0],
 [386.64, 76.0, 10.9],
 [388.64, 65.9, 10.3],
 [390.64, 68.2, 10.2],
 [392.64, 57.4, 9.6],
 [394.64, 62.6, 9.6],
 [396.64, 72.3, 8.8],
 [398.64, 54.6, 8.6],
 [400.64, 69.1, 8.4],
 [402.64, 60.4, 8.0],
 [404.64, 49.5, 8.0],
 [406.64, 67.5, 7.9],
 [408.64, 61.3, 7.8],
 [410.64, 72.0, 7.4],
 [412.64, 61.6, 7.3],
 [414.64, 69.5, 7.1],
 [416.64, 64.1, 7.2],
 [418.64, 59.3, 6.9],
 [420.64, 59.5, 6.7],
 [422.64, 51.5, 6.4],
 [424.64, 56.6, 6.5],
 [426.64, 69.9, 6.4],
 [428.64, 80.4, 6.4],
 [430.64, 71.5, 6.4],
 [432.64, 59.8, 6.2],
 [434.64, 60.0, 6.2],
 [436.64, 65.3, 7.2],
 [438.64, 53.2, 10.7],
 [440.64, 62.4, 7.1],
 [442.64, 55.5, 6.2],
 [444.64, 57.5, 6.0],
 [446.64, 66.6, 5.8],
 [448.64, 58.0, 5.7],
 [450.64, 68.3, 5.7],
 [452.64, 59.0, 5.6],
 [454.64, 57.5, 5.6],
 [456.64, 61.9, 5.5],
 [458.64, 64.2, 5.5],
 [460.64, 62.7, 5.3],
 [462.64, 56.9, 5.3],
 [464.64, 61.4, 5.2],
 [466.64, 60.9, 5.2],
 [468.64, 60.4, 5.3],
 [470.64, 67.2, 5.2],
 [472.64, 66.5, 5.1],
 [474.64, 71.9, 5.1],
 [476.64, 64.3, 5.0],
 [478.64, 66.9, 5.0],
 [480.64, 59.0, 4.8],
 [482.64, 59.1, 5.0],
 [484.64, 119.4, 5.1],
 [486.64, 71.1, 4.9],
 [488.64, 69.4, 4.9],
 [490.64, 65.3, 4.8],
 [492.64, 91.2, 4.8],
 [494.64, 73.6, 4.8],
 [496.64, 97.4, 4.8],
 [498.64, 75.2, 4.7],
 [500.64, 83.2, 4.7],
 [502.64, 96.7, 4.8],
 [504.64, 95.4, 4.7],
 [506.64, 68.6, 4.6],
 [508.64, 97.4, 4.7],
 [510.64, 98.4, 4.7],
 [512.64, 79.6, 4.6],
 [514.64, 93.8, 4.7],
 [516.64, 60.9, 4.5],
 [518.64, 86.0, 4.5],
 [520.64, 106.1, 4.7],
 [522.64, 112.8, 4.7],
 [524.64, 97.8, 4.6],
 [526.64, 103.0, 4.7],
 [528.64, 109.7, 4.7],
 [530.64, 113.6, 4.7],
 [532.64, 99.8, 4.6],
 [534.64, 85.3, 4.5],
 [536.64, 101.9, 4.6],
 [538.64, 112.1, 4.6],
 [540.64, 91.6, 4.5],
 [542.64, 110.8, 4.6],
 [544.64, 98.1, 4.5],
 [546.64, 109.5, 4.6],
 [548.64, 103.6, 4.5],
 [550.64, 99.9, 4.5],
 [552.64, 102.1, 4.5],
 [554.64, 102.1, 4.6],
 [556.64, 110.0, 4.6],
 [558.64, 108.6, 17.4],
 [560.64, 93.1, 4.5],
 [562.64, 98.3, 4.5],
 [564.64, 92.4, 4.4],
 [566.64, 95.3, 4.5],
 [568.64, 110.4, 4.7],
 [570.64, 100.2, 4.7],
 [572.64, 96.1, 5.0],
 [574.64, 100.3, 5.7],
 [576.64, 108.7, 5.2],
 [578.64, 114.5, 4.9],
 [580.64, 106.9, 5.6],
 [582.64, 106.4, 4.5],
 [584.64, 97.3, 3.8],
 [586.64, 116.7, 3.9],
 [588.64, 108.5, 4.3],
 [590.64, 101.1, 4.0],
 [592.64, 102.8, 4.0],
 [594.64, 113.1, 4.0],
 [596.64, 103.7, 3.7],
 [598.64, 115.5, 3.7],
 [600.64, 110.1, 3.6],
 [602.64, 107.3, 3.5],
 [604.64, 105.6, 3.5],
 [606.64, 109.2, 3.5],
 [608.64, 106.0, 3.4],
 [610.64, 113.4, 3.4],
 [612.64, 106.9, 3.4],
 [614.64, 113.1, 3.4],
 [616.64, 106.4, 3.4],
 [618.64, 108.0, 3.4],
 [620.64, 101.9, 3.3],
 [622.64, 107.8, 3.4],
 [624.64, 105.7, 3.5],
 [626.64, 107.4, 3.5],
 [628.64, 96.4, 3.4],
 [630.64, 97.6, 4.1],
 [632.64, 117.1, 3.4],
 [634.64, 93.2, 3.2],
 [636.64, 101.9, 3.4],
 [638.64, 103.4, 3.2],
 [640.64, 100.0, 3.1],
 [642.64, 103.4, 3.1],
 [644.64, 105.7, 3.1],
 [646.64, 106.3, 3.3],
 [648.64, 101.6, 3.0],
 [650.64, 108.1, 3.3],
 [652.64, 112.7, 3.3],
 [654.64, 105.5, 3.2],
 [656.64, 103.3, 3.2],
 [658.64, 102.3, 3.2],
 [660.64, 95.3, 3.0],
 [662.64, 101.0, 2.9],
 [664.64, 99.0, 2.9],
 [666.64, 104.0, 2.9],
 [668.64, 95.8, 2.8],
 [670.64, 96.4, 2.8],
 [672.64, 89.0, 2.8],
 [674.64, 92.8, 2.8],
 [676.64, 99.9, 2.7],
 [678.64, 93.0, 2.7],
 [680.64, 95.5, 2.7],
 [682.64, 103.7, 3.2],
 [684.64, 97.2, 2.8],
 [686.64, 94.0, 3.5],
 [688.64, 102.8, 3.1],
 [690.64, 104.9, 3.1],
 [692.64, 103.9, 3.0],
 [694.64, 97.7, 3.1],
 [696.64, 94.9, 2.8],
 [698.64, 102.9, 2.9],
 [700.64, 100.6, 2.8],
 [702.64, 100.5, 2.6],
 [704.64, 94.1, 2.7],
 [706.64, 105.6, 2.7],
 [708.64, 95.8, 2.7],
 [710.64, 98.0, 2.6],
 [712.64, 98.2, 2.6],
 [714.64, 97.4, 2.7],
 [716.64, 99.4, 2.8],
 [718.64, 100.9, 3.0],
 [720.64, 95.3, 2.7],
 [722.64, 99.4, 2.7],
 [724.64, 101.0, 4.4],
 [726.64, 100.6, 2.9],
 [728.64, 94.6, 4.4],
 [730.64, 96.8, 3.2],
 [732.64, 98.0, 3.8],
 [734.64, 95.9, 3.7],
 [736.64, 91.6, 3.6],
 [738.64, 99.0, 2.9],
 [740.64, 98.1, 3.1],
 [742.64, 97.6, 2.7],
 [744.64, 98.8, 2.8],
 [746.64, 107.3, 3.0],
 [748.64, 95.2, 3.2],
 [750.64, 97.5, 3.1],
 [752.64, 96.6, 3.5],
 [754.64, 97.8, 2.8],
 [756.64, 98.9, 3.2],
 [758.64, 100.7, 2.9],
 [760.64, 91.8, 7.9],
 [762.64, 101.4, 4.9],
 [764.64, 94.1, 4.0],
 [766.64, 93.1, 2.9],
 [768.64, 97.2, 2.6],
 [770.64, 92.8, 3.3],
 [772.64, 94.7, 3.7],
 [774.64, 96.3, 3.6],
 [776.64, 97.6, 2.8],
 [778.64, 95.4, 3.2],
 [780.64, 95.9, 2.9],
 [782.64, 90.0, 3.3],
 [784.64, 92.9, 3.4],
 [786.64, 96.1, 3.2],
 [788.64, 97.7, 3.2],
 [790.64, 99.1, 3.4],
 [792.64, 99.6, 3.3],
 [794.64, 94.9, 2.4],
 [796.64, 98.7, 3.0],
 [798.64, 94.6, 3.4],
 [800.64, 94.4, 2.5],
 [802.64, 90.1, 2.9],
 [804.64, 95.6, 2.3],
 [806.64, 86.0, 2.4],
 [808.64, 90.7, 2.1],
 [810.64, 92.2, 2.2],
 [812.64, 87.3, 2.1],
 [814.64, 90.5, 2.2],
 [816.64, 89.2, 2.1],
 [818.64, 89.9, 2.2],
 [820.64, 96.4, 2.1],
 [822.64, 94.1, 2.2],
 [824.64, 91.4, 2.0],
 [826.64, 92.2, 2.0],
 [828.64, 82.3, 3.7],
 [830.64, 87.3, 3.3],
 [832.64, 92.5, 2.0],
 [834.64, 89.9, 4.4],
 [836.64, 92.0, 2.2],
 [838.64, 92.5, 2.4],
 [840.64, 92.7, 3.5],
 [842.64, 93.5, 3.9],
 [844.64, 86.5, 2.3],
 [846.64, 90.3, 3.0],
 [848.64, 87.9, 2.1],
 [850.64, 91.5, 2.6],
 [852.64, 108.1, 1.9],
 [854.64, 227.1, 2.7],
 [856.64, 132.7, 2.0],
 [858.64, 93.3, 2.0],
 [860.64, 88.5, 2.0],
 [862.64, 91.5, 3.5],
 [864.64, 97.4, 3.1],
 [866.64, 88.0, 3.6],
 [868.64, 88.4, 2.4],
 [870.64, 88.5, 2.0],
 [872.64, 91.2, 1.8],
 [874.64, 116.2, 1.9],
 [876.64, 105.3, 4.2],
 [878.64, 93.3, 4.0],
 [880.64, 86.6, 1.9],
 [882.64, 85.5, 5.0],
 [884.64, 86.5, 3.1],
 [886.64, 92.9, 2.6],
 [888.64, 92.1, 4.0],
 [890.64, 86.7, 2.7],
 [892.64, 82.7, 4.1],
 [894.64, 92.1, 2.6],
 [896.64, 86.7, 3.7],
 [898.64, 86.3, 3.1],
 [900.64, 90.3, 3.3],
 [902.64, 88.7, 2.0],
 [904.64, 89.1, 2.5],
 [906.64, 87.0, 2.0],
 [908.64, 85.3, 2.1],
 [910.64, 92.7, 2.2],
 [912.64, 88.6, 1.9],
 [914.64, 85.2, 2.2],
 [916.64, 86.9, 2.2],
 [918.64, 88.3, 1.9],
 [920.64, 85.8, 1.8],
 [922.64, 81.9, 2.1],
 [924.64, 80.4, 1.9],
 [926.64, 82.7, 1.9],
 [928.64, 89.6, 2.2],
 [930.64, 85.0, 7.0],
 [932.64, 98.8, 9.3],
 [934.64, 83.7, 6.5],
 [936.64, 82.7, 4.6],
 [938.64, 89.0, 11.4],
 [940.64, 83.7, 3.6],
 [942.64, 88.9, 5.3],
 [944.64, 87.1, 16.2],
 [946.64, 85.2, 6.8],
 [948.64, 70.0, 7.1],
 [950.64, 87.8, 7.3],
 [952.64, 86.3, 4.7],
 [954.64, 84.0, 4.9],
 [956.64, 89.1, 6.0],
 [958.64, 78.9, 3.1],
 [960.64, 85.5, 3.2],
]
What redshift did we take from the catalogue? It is 0.30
